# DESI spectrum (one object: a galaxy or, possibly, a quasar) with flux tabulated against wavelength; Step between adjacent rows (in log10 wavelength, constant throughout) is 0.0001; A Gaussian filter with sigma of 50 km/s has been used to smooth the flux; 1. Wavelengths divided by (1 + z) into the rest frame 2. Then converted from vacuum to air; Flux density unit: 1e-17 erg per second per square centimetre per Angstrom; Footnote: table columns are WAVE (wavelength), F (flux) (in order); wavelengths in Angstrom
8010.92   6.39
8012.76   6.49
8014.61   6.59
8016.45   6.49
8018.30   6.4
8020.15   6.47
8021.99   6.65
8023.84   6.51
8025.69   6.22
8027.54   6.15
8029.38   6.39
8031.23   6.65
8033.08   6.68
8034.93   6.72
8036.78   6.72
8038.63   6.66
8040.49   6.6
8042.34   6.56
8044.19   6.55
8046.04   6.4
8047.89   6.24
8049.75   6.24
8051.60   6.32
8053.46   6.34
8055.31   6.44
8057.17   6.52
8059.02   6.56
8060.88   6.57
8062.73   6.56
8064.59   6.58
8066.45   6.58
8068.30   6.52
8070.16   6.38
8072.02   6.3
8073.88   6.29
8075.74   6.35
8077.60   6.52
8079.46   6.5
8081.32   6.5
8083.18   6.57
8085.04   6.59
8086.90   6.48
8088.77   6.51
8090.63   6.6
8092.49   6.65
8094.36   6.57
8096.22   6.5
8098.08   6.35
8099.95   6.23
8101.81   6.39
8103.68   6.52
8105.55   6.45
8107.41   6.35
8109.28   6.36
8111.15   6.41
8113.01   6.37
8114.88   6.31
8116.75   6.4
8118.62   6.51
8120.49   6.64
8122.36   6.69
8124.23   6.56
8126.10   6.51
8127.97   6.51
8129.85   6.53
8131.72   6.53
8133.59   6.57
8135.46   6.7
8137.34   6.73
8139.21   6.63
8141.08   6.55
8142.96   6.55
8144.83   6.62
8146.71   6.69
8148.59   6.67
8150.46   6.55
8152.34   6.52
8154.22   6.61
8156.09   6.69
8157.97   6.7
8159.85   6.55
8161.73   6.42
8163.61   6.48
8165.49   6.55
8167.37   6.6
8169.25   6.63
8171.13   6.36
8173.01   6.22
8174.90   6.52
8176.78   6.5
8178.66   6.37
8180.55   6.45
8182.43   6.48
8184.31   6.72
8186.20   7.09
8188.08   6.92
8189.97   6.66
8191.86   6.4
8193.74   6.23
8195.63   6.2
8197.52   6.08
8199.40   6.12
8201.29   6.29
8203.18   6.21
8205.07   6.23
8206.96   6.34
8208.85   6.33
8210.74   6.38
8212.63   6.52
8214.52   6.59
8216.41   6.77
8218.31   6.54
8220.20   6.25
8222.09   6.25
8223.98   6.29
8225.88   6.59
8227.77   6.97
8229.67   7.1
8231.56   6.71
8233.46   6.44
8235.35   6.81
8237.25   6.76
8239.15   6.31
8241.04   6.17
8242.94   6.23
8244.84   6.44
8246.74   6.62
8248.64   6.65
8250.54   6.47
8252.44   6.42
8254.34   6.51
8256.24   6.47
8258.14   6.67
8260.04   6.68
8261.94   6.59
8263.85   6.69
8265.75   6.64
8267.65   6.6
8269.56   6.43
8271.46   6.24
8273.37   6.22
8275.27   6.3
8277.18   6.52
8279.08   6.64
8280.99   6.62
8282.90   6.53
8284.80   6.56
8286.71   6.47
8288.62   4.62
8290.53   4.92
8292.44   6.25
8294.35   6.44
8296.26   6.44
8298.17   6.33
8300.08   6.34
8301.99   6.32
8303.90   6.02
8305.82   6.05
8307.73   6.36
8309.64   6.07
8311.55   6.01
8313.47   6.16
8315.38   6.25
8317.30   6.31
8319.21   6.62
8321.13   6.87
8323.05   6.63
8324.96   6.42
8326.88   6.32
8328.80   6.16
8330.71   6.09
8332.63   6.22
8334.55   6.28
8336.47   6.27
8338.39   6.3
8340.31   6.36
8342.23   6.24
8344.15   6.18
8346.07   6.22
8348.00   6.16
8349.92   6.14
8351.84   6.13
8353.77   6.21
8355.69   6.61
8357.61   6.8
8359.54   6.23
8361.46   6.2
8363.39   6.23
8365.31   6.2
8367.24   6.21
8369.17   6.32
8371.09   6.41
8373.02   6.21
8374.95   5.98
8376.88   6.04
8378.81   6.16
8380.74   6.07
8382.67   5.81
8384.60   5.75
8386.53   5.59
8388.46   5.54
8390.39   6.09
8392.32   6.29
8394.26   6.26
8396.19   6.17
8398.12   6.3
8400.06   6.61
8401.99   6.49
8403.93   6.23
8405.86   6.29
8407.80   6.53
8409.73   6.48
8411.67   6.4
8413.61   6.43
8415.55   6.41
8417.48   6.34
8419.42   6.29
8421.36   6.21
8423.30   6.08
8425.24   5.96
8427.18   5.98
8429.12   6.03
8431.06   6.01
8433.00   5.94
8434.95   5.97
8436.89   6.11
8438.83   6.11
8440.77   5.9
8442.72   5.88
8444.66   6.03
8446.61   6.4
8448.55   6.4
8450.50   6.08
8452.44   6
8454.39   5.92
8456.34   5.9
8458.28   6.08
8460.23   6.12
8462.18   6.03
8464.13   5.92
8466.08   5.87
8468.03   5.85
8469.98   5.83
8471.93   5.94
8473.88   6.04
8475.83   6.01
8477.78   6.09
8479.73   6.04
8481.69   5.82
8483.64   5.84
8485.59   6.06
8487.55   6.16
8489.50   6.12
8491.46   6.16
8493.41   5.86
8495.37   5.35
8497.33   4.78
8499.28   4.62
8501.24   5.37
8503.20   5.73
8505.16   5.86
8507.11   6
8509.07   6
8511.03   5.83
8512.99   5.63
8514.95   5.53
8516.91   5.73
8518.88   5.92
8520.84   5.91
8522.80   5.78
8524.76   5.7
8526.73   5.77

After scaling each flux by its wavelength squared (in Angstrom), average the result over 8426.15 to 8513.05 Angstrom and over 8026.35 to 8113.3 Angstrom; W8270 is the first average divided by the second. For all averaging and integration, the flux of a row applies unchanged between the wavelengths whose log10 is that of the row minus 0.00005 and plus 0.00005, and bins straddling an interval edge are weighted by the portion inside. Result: 1.0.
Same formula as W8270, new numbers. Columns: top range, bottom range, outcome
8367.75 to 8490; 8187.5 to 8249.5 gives 0.99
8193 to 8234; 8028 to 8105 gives 1.03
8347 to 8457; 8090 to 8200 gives 1.01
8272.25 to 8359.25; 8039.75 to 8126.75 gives 1.03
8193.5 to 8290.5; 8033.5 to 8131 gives 1.03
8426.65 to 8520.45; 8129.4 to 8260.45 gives 0.97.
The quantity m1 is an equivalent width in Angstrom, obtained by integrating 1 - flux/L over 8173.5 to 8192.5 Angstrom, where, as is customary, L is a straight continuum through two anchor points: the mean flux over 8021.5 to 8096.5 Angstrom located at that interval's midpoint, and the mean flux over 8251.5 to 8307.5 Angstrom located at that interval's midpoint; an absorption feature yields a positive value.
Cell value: -0.6 Angstrom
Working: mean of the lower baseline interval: 6.49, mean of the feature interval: 6.6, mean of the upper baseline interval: 6.33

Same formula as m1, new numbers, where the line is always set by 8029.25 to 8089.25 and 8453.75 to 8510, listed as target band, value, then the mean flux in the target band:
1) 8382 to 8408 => -0.7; 6.13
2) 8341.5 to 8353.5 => -0.3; 6.18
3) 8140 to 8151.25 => -0.4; 6.61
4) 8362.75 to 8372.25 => -0.4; 6.28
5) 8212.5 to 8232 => -1.1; 6.6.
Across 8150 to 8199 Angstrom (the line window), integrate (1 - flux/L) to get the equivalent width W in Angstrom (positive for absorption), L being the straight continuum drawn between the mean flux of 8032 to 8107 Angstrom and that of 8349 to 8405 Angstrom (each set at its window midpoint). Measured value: -1.0 Angstrom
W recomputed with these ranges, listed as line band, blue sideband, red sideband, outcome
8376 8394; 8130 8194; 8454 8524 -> 0.4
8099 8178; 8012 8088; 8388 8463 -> -1.4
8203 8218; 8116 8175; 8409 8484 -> 0.0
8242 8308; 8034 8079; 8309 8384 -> -0.4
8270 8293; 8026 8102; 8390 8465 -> 0.5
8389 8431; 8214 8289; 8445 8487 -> -0.9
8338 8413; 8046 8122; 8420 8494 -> -1.2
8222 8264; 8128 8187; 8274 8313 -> -1.5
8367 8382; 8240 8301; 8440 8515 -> -0.1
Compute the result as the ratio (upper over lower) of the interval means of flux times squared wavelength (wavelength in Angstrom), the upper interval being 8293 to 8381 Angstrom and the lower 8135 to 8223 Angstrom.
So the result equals 1.0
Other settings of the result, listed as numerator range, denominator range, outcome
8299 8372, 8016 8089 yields 1.04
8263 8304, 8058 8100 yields 1.02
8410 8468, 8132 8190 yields 0.99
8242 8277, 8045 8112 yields 1.05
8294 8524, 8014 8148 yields 1.02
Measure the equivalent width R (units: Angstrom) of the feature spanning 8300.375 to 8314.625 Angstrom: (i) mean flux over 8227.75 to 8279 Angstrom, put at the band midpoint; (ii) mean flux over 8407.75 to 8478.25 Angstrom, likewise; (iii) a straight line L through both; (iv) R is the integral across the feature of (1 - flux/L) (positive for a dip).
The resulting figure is 0.6 Angstrom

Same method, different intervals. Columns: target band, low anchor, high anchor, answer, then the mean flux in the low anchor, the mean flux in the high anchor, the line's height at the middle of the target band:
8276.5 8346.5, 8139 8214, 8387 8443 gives 0.7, 6.49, 6.18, 6.32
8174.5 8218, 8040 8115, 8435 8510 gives -1.1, 6.46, 5.9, 6.29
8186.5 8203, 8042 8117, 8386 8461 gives -0.1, 6.45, 6.15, 6.35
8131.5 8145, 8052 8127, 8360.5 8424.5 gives -0.4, 6.47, 6.2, 6.43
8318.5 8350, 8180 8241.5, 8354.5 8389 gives -0.5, 6.49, 6.14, 6.22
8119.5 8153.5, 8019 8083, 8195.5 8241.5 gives -0.7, 6.48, 6.46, 6.47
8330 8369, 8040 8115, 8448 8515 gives -1.4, 6.46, 5.85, 6.05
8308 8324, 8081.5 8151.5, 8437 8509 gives -0.5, 6.52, 5.9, 6.17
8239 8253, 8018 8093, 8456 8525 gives -0.5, 6.49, 5.82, 6.2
